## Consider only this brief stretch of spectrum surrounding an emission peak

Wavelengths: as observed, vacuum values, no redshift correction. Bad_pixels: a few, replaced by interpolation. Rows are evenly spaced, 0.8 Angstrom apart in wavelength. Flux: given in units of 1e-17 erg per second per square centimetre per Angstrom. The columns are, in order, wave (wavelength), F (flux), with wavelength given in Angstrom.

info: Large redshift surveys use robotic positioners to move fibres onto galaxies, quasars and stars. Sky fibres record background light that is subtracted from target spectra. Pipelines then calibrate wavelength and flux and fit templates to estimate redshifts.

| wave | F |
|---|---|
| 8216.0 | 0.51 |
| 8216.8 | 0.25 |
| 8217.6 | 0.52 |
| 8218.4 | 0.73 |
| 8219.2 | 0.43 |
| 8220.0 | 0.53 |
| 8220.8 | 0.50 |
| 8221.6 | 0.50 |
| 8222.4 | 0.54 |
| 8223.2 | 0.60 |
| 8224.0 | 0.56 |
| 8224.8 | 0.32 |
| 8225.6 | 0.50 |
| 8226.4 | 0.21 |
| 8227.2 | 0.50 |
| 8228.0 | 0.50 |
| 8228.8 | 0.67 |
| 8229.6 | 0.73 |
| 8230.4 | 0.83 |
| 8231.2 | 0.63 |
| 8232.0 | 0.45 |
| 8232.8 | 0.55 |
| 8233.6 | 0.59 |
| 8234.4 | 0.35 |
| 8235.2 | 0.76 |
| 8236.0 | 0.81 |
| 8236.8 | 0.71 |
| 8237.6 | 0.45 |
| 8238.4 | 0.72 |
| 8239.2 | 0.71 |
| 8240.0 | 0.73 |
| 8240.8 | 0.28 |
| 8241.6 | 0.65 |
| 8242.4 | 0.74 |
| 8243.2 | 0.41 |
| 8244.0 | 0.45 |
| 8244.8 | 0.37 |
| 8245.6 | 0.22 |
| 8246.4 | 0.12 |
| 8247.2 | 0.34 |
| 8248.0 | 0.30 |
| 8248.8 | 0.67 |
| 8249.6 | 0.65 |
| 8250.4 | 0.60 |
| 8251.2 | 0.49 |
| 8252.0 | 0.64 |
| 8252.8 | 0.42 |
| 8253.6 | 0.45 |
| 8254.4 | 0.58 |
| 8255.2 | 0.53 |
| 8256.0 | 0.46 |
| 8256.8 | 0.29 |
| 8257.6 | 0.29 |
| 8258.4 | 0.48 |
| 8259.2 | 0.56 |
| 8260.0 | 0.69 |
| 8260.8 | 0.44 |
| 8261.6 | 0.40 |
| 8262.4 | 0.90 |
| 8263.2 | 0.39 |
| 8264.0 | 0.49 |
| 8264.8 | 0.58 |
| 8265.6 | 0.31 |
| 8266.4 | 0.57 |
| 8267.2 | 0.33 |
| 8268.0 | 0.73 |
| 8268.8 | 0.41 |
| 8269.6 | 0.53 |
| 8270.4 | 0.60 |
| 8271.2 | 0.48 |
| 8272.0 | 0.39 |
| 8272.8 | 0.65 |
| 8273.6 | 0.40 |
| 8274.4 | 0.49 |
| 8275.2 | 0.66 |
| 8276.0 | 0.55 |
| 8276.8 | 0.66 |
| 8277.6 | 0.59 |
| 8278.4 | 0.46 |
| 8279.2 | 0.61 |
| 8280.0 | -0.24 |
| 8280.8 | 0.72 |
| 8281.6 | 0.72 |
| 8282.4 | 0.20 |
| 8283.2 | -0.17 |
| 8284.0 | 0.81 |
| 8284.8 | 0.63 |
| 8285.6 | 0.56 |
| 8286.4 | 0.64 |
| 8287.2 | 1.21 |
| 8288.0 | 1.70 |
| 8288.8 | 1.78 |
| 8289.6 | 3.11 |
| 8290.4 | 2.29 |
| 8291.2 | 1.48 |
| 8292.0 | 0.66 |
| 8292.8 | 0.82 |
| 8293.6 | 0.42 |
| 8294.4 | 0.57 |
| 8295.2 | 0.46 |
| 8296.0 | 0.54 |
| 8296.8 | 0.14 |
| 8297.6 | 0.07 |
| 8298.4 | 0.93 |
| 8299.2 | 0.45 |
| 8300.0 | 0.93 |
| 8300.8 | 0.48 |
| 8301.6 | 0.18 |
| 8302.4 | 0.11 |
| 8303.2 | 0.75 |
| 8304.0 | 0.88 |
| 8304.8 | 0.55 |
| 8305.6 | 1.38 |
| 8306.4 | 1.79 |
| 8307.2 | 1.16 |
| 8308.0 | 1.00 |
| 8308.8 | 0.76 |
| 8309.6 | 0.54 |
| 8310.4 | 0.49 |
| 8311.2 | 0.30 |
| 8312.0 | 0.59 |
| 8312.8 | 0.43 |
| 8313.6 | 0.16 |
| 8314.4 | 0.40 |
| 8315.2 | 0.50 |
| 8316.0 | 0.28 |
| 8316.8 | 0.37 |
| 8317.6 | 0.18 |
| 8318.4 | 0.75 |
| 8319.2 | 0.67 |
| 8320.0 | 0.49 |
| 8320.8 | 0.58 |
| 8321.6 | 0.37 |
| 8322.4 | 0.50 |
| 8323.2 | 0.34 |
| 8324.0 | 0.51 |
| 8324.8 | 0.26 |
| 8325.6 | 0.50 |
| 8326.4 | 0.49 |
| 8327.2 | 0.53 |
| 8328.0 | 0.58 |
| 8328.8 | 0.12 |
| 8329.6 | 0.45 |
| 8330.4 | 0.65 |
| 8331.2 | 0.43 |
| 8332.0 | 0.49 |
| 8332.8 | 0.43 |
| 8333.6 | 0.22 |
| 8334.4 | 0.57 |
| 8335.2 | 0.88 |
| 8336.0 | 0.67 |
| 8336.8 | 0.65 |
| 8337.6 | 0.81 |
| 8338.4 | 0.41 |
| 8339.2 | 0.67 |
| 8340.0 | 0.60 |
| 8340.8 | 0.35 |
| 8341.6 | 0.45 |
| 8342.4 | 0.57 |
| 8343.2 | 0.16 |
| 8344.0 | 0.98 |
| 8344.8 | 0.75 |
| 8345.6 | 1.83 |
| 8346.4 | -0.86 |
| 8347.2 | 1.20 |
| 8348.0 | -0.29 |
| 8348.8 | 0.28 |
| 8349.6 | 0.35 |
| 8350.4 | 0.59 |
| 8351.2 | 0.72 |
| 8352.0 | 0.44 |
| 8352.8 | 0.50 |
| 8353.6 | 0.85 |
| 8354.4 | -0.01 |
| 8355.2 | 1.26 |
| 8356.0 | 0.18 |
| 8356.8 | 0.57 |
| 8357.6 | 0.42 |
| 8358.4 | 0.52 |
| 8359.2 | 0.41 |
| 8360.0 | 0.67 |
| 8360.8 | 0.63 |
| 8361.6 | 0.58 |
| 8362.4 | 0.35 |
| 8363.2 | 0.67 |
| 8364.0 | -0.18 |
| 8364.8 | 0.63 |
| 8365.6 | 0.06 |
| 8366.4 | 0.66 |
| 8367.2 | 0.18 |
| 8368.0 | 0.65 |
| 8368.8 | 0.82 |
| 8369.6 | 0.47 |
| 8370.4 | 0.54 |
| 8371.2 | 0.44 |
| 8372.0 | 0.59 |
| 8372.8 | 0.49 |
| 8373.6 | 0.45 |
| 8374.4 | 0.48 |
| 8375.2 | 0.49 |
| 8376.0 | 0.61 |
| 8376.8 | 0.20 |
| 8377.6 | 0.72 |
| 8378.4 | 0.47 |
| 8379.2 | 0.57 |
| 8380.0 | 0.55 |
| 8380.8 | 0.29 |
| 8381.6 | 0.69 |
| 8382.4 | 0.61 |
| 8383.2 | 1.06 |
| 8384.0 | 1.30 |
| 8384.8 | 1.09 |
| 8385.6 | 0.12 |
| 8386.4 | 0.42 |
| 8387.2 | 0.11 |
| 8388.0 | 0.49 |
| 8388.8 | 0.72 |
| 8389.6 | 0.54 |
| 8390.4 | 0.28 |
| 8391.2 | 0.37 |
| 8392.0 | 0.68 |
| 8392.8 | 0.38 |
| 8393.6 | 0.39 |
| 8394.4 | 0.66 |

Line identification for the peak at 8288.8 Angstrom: [S II]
